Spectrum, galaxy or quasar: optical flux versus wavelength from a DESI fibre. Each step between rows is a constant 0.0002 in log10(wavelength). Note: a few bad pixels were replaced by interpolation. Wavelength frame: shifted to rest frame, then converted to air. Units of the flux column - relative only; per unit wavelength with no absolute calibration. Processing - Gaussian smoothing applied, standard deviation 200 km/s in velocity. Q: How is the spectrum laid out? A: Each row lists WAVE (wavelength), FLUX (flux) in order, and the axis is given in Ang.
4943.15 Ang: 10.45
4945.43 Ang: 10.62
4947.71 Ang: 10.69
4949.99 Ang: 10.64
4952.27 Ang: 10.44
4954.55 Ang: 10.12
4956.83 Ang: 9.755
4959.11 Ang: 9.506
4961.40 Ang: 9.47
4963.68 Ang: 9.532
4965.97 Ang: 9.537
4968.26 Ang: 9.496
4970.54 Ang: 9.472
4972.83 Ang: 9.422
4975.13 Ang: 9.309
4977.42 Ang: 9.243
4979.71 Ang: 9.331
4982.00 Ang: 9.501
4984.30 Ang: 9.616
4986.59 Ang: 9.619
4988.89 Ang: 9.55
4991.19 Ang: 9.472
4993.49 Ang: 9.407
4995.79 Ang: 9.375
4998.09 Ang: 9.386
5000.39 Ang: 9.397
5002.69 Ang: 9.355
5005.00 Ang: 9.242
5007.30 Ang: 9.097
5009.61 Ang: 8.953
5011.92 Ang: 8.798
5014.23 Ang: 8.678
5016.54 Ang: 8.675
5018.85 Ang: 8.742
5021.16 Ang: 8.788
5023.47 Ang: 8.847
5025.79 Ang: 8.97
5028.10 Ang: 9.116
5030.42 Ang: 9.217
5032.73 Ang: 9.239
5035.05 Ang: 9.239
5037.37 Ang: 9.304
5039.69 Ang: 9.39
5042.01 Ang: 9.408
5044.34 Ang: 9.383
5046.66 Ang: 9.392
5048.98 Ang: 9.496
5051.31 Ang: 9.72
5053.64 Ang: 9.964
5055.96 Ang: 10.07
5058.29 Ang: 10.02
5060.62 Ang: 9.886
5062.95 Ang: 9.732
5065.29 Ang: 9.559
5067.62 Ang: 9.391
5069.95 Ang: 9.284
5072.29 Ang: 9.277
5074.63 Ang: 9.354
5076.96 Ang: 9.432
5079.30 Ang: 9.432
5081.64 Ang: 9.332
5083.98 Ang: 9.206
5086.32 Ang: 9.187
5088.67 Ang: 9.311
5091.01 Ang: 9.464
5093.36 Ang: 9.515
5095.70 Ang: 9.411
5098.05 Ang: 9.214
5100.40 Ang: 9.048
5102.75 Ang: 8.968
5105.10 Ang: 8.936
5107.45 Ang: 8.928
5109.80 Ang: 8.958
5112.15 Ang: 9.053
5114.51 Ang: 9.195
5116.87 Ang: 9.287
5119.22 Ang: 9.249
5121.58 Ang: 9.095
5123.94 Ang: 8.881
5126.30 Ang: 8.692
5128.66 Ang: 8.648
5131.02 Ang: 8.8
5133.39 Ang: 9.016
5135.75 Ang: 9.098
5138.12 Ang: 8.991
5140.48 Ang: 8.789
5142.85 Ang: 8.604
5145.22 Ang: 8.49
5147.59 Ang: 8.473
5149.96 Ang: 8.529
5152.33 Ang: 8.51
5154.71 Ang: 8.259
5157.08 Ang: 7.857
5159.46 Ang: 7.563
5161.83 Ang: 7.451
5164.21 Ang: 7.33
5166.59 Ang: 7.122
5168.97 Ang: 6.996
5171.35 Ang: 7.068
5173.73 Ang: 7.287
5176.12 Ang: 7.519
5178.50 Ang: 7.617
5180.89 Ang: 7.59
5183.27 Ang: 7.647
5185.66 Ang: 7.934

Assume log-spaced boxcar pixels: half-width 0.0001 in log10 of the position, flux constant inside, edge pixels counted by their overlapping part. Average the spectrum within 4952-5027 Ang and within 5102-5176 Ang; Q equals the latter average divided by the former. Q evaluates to 0.9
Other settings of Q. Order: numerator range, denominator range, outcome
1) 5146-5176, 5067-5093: 0.83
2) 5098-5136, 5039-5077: 0.94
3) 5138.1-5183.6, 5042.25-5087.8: 0.83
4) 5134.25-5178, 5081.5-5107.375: 0.87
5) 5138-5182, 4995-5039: 0.87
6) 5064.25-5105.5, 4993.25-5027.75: 1.03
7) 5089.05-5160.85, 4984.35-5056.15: 0.96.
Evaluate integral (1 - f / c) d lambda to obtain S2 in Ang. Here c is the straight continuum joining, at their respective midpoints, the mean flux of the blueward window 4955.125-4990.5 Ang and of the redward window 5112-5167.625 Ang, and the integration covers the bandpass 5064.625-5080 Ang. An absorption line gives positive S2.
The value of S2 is -0.8 Ang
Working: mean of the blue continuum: 9.5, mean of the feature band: 9.39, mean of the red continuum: 8.53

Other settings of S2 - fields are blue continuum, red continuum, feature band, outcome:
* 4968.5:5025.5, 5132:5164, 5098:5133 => -1.69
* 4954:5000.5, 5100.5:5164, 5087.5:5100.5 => -0.68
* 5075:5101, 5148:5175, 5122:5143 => -1.37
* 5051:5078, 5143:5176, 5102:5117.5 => -0.51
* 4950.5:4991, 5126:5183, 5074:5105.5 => -2.43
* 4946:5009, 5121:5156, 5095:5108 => -0.24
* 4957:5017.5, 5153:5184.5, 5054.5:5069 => -2.01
